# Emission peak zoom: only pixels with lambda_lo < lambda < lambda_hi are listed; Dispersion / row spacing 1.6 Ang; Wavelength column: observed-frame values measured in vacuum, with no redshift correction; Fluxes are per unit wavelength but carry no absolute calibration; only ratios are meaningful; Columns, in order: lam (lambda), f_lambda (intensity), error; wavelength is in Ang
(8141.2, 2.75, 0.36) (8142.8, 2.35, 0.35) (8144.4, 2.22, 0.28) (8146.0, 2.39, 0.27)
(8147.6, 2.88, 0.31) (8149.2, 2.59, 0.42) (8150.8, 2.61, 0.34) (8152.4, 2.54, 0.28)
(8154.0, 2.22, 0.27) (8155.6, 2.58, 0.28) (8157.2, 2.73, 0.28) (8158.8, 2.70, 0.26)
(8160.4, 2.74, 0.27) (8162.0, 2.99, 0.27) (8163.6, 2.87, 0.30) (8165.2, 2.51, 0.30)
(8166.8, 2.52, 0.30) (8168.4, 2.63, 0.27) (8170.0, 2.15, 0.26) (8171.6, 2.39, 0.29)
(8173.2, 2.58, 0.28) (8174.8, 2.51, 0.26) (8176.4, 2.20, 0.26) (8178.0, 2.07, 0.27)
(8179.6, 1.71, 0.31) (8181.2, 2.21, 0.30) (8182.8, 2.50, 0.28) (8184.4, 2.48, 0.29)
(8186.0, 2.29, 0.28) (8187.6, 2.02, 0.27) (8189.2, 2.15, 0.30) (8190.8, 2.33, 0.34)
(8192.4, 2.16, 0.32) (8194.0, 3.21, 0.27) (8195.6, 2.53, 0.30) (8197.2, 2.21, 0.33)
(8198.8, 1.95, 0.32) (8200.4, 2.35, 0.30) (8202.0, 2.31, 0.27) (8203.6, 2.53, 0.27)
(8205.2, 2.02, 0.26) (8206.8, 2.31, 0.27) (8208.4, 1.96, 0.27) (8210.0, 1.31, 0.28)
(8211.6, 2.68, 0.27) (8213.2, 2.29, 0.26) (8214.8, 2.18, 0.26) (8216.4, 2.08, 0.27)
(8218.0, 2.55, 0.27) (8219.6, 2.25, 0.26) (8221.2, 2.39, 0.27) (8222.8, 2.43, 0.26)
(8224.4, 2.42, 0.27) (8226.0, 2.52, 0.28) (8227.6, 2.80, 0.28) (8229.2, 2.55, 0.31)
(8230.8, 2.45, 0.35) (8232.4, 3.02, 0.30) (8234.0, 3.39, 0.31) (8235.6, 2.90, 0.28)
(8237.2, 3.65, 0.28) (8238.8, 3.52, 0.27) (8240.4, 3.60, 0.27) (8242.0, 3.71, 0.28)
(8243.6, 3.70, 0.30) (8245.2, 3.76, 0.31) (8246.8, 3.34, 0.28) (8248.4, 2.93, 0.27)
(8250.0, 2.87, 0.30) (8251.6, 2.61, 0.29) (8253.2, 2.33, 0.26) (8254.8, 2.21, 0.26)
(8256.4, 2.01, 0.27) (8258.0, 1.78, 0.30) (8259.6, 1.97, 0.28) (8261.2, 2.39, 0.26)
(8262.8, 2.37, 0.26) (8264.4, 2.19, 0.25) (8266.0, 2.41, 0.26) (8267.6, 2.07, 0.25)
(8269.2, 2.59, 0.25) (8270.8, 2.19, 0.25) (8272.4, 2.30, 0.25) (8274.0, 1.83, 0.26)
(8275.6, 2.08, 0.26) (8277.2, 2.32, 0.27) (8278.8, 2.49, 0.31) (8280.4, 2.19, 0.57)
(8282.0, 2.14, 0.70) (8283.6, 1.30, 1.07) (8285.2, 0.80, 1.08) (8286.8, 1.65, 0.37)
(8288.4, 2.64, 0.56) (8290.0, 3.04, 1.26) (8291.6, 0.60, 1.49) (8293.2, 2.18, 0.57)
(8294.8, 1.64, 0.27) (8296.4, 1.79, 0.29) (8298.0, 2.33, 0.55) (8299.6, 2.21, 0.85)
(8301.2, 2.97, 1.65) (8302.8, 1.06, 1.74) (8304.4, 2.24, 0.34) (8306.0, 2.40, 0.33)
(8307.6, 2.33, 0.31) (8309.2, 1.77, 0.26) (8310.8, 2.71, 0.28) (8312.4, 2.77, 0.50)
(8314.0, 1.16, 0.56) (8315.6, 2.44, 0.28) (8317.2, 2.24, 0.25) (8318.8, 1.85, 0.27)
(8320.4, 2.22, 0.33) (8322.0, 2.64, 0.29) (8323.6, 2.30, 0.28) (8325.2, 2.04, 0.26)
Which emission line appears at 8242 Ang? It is [O III] 5007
